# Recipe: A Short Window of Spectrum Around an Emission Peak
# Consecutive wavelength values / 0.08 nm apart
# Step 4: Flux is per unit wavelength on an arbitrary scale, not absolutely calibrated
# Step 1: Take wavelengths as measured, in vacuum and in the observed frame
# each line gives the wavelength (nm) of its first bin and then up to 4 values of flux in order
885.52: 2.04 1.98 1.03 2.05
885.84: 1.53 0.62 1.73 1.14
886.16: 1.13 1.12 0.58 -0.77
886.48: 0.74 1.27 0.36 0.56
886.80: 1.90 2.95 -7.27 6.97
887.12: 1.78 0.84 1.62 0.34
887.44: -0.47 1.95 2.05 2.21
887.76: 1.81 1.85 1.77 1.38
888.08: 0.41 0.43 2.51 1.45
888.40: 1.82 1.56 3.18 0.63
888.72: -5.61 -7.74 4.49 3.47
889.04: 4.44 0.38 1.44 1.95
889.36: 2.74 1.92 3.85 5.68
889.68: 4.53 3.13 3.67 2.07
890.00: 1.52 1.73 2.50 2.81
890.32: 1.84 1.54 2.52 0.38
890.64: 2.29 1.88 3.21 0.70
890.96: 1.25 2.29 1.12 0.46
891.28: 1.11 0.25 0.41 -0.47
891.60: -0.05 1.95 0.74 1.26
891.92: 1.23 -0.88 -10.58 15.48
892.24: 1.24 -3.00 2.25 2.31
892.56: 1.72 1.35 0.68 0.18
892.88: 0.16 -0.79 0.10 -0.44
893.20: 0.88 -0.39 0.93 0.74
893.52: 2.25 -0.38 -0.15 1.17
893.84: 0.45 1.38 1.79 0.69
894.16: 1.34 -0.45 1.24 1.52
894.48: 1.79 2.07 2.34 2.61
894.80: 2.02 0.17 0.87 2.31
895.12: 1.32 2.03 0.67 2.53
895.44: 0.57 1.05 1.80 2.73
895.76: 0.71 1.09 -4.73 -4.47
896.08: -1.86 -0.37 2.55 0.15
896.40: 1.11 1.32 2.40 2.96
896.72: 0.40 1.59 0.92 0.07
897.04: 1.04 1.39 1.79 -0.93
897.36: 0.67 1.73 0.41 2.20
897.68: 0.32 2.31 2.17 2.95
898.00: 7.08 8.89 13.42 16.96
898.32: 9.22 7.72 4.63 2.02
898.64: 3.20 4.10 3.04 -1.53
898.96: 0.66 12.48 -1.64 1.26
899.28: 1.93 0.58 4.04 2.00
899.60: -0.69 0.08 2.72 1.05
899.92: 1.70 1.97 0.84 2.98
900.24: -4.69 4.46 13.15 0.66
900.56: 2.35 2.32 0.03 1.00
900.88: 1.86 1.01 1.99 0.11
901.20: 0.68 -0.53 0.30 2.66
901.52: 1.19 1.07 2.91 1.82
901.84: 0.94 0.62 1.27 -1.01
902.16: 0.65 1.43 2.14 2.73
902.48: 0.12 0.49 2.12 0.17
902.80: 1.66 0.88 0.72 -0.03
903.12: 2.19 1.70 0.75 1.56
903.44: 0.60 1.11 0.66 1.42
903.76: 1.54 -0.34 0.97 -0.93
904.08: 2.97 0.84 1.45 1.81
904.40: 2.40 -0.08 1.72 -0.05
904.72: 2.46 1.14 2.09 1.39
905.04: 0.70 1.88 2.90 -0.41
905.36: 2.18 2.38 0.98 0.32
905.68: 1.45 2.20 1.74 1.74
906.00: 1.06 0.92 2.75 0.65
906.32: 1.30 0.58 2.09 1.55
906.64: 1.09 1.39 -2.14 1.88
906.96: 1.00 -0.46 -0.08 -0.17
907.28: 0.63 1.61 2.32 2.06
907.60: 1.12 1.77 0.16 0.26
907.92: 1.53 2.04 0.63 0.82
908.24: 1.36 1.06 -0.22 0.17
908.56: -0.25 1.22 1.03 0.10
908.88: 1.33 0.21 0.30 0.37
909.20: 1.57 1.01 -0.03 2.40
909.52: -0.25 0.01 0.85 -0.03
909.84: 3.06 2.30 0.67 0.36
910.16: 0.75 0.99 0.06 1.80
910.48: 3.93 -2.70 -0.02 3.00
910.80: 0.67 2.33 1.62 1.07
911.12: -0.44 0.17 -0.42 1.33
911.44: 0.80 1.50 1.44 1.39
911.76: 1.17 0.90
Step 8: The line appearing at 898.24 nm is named [O III] 5007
